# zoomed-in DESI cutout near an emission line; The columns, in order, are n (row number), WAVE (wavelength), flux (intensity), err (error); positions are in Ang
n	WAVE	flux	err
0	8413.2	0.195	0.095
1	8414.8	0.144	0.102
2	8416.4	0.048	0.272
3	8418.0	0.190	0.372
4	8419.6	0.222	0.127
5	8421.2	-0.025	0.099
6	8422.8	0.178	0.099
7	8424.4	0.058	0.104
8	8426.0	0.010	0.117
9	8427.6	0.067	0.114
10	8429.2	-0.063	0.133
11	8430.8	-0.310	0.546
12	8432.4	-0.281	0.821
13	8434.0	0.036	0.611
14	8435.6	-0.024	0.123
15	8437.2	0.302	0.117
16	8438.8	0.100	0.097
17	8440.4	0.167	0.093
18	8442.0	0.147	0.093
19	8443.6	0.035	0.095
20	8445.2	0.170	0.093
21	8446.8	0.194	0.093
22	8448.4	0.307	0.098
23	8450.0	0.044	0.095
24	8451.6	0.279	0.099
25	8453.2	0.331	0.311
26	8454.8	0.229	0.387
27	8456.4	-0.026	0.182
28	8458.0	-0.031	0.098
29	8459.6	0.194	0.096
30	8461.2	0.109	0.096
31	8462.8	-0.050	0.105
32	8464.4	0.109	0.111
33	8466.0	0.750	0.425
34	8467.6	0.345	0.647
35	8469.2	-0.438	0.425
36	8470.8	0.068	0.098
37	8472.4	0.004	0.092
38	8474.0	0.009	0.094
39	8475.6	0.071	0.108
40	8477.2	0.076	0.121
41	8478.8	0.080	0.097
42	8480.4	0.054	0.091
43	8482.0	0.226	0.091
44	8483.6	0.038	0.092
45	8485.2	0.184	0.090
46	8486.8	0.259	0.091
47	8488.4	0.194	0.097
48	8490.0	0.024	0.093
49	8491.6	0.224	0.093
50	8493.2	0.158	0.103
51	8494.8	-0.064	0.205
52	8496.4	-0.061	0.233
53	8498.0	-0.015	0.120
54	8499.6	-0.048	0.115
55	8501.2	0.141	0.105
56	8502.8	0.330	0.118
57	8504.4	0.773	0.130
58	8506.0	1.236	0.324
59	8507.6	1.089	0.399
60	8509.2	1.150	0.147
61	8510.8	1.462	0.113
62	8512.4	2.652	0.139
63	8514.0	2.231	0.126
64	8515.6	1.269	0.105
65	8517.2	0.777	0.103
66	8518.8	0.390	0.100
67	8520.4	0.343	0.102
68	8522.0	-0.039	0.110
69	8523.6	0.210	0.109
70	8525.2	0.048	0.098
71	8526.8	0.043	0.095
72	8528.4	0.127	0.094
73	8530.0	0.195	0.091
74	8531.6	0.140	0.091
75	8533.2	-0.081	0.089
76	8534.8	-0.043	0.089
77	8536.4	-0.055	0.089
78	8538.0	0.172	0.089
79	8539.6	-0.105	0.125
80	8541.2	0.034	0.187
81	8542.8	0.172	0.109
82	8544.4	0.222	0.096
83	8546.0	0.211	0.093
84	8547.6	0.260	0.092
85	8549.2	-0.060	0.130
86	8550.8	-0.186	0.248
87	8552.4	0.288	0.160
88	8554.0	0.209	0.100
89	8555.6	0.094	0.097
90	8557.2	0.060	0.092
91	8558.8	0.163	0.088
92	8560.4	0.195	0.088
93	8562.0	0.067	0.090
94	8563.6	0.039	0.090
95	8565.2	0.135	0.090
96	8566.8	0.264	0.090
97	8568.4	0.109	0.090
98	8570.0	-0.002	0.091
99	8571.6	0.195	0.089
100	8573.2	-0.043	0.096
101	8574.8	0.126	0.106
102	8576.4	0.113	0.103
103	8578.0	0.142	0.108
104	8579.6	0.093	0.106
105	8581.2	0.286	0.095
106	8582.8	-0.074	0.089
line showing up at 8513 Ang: [O II] 3727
